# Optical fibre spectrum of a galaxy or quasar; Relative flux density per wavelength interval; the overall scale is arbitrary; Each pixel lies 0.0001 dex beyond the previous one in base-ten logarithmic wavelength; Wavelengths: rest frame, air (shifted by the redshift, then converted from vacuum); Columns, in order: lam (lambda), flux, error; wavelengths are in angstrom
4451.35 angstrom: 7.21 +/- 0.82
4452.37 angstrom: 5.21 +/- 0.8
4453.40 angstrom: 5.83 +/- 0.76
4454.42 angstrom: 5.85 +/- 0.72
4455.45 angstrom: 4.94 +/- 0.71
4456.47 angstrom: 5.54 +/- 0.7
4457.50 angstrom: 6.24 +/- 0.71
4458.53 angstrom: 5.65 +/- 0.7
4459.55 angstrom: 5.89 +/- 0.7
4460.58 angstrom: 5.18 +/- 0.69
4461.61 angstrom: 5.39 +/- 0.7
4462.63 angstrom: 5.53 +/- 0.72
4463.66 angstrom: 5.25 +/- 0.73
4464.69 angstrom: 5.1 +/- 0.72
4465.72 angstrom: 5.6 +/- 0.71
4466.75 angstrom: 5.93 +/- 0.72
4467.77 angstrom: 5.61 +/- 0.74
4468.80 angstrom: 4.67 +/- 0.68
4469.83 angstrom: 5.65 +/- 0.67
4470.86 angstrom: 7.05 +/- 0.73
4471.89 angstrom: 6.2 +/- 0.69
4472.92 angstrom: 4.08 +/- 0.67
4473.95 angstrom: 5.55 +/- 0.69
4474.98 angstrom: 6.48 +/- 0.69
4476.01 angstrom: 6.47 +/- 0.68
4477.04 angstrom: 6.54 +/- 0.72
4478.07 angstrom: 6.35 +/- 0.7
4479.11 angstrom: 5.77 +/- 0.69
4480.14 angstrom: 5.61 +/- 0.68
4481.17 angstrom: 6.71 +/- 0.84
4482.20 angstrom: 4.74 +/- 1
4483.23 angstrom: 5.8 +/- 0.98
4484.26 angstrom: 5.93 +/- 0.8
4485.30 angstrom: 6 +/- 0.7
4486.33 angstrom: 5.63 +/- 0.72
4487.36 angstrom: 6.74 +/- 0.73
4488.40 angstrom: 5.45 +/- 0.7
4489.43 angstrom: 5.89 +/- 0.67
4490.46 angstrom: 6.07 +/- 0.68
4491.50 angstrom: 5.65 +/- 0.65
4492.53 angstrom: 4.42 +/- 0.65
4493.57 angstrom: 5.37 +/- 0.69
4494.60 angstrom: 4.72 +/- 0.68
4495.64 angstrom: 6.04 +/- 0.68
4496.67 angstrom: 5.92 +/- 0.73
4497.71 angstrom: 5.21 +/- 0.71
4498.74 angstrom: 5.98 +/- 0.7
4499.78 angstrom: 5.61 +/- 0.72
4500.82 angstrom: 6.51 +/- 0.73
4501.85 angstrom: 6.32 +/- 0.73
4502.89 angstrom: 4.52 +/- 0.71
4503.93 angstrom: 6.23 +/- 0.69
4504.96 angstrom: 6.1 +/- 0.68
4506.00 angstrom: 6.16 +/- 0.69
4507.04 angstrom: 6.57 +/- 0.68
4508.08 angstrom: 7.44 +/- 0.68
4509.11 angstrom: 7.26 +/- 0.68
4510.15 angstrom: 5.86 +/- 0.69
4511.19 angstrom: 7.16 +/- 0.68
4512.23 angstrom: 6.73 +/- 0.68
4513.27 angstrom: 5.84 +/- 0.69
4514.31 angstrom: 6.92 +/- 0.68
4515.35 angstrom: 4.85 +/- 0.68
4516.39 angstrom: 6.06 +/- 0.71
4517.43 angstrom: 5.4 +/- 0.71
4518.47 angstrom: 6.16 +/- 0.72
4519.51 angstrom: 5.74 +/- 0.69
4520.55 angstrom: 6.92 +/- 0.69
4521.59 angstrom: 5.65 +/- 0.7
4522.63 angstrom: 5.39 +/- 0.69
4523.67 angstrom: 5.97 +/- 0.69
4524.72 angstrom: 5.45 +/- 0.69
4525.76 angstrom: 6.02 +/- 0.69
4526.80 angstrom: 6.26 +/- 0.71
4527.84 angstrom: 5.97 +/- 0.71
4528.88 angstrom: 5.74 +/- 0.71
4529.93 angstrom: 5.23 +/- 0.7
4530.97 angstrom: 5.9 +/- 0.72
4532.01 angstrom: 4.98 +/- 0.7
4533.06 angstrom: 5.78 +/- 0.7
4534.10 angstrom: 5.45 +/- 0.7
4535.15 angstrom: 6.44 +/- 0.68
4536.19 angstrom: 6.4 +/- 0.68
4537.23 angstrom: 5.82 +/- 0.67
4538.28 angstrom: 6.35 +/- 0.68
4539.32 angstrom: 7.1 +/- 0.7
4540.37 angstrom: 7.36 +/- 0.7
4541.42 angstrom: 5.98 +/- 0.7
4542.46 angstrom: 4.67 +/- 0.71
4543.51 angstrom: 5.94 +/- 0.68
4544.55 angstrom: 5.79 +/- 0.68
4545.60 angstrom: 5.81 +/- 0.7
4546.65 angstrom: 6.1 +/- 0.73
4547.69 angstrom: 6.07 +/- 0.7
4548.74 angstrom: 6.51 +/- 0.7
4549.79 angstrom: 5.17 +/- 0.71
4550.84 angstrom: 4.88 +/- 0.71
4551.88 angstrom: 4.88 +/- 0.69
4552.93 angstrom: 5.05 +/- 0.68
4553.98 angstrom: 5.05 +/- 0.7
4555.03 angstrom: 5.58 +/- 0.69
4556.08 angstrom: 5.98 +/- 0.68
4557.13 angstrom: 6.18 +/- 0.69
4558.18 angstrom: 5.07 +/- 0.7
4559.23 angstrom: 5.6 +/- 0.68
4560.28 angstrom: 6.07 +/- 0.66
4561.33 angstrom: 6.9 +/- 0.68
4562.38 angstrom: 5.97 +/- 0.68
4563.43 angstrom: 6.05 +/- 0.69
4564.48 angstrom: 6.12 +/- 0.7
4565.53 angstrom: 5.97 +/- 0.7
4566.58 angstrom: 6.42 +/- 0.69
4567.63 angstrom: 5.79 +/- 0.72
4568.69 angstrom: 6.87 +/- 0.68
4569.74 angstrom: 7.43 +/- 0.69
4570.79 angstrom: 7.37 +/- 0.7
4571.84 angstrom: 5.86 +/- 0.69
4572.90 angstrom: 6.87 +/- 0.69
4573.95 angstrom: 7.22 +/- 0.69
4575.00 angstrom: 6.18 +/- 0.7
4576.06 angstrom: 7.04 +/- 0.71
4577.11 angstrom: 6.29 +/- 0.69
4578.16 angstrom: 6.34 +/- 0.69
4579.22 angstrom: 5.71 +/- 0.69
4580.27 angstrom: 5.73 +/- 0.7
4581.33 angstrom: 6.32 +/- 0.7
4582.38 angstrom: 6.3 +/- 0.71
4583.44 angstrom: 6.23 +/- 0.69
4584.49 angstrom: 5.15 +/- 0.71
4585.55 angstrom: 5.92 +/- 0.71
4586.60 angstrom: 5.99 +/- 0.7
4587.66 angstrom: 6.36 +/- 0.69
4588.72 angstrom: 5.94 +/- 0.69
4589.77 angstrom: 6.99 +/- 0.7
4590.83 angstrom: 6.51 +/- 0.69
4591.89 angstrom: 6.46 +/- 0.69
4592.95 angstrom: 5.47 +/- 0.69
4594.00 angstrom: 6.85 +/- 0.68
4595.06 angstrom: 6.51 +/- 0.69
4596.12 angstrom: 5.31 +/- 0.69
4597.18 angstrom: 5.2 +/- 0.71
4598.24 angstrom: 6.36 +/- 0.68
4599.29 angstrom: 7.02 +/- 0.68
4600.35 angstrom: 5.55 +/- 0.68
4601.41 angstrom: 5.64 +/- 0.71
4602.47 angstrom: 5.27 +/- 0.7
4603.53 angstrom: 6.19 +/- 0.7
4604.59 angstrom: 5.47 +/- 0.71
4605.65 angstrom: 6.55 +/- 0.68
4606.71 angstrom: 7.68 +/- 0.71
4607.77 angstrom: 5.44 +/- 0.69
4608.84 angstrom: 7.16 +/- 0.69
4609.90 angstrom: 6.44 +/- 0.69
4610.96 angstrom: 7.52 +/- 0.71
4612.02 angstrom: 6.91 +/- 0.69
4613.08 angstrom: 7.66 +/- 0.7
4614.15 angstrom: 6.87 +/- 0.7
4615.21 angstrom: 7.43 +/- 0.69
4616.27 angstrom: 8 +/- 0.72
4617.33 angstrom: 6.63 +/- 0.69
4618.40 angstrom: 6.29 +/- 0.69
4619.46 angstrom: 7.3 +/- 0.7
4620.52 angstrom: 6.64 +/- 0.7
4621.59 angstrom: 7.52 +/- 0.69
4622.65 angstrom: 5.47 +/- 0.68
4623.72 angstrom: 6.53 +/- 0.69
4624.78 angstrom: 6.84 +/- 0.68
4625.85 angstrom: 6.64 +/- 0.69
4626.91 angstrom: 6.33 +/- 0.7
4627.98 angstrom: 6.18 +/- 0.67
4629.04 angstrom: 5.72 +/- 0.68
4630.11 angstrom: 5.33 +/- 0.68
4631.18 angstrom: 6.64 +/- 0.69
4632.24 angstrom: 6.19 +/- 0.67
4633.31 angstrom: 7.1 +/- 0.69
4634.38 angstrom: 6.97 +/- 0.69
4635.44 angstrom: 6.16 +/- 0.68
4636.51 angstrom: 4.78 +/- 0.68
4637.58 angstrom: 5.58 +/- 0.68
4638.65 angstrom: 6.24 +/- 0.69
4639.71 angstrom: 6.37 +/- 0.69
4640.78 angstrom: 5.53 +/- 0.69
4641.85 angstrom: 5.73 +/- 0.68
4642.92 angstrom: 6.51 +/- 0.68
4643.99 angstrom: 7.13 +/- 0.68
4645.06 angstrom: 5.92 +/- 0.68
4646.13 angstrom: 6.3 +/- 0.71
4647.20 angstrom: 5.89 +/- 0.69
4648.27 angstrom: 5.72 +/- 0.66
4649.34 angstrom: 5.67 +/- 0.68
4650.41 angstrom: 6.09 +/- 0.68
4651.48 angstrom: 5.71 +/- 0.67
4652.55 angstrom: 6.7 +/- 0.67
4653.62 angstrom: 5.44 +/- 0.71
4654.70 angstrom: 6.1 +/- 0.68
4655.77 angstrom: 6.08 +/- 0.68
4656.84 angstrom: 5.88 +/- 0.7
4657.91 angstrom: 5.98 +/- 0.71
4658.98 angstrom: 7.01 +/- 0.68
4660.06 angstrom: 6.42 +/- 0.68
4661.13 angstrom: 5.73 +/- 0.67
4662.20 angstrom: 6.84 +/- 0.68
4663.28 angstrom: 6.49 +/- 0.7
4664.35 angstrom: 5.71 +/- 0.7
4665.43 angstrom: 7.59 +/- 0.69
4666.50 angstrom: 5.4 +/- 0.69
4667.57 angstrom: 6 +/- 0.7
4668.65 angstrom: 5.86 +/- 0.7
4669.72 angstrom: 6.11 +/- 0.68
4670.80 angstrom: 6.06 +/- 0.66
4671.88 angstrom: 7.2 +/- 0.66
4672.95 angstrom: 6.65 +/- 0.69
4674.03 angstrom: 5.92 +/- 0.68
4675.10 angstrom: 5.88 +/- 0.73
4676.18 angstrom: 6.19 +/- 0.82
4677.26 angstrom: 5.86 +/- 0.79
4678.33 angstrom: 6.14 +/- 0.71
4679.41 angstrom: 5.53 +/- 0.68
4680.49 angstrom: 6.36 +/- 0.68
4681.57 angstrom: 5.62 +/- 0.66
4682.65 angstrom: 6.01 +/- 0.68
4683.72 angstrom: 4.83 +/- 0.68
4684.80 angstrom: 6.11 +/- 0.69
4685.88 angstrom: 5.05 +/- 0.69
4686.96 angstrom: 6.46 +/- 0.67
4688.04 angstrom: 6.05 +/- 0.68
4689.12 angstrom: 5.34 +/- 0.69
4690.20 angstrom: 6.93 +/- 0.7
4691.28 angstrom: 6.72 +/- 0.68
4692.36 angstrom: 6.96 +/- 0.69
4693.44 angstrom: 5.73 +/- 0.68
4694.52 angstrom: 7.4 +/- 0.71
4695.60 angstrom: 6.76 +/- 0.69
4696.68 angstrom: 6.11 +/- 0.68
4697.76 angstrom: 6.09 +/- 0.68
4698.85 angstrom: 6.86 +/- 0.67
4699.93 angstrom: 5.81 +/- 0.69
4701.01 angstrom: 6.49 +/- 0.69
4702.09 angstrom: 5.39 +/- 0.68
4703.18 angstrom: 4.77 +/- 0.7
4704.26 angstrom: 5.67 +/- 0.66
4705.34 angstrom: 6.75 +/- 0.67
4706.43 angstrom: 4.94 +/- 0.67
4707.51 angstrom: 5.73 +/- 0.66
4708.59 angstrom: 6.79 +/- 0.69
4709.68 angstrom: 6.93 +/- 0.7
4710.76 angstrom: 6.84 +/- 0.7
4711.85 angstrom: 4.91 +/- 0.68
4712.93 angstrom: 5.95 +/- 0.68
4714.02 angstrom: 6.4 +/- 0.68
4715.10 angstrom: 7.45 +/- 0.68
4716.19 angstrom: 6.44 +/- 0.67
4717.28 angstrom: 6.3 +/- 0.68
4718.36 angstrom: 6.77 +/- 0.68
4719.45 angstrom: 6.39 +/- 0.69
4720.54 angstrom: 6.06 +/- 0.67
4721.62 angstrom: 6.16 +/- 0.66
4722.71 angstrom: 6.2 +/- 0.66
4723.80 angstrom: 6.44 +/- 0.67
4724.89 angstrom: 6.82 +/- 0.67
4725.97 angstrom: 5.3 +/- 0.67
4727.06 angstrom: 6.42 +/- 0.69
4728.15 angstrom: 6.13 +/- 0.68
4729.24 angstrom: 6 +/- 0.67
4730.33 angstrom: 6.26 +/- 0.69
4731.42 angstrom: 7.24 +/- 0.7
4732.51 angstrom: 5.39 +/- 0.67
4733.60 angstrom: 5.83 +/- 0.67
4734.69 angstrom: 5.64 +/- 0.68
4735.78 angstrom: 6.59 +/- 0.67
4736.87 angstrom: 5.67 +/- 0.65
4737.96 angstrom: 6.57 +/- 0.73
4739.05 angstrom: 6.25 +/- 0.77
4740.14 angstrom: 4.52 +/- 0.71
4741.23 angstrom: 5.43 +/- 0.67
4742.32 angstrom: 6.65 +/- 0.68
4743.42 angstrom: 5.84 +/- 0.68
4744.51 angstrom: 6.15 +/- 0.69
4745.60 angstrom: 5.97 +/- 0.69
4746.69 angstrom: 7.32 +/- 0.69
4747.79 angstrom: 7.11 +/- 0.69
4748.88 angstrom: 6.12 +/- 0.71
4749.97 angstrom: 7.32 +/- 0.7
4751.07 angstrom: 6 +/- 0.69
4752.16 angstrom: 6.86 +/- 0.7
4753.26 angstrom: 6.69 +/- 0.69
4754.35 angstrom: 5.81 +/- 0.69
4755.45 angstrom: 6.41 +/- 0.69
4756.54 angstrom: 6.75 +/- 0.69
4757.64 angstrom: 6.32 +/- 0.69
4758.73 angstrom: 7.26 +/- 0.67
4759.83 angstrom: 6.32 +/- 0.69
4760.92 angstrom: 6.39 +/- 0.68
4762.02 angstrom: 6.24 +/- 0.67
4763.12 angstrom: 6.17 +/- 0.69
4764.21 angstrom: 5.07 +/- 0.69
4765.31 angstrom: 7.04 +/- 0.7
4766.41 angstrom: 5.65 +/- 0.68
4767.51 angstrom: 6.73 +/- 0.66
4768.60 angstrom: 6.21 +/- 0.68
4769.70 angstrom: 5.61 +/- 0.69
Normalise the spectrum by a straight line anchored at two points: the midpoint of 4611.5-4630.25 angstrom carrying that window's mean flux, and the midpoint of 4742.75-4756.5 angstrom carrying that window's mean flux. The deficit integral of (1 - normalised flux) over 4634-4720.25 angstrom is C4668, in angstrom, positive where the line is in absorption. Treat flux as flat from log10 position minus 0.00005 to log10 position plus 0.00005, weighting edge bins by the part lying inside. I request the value 6.1 angstrom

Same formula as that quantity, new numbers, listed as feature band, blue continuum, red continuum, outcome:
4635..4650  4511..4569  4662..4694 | 0.2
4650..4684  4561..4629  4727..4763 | 1.3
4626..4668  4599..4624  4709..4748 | 2.4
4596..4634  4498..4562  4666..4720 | -2.8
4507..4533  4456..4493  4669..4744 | -1.0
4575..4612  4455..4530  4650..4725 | -1.2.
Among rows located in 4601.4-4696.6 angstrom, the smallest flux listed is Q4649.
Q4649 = 4.78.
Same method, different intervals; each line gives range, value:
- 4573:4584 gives 5.71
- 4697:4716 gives 4.77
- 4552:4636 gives 5.05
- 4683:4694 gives 4.83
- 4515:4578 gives 4.67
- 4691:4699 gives 5.73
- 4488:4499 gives 4.42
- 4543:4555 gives 4.88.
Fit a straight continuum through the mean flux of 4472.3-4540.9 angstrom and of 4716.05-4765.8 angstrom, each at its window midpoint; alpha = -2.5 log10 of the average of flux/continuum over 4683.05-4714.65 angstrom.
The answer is 0.02 mag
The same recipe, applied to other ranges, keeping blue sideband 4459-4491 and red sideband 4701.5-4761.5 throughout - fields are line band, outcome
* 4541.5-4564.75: 0.04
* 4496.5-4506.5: -0.01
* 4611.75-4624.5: -0.15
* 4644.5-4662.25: 0.00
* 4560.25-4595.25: -0.07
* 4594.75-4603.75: 0.02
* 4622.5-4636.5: -0.04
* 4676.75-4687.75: 0.06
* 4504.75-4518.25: -0.09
